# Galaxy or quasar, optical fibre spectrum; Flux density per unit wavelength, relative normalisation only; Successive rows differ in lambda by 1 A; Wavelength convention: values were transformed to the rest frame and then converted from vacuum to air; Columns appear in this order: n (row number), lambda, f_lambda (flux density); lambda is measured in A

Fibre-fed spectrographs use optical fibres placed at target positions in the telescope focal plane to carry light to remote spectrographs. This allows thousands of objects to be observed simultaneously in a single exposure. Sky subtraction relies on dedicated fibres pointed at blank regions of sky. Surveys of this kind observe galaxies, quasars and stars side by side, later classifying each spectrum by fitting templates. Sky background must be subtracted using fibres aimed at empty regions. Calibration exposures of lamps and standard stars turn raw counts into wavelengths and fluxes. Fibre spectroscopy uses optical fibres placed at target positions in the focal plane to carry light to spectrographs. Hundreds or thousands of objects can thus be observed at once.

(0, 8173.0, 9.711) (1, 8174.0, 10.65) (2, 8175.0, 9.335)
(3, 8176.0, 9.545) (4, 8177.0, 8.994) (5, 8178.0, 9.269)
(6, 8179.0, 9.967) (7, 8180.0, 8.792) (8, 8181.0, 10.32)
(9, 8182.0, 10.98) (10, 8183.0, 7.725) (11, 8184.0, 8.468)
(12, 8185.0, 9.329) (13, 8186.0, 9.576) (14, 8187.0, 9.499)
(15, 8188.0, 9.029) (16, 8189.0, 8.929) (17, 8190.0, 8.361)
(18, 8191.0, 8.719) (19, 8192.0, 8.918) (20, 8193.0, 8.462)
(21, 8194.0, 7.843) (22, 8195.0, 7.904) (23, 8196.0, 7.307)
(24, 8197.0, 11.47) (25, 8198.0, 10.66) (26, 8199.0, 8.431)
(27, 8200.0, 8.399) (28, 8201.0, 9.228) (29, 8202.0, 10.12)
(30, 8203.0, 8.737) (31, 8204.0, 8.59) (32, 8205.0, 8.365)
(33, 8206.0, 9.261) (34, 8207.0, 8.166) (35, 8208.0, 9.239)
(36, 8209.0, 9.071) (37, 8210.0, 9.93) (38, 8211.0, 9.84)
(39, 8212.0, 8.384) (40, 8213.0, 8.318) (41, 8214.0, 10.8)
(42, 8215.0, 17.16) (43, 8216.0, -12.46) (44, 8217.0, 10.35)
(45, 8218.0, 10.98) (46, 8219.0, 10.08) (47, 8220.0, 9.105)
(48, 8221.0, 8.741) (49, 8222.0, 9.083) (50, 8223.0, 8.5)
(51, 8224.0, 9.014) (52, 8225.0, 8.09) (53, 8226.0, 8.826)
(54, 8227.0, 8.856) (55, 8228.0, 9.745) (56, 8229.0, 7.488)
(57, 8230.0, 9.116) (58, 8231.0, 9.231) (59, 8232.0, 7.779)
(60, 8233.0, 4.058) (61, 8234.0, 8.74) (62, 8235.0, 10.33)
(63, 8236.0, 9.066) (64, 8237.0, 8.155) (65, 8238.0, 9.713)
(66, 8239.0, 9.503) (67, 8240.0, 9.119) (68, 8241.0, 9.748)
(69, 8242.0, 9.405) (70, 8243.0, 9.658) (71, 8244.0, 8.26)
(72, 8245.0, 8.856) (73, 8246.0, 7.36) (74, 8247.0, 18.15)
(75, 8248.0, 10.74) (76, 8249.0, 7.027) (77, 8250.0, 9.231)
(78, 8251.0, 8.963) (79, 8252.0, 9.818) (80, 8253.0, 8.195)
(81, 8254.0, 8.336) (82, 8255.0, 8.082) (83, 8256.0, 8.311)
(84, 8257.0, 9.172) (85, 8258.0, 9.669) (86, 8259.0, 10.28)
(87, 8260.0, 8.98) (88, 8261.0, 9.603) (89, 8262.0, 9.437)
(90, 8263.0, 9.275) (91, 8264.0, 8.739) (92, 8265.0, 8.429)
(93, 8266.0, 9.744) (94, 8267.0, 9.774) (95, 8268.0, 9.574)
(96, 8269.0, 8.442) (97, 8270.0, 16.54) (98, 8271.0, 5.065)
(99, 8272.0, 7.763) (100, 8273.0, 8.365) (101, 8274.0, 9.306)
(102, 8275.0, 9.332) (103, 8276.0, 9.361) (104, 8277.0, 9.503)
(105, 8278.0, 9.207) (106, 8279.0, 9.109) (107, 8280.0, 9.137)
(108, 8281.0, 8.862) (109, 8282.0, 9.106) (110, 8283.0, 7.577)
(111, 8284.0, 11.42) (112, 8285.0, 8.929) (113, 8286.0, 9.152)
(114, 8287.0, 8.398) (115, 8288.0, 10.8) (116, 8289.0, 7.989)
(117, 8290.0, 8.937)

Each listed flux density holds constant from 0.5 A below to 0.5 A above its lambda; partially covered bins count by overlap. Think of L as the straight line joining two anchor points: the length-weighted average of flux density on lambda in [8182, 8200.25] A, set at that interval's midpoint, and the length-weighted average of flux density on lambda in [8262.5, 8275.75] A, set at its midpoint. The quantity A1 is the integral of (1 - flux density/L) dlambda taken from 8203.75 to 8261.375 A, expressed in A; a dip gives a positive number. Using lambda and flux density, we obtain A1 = 1.2 A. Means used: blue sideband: 8.9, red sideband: 9.26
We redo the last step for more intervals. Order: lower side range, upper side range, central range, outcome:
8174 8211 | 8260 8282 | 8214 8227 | 1.3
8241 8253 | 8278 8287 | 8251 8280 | 0.6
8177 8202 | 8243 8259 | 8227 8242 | 0.9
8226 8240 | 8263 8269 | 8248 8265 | 0.1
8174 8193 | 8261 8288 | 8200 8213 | 0.3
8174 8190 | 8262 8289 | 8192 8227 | 2.2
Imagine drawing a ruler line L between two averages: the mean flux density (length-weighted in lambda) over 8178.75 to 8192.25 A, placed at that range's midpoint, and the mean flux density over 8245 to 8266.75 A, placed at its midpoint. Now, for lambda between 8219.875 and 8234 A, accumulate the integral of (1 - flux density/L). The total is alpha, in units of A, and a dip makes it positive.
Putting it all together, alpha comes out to 1.38 A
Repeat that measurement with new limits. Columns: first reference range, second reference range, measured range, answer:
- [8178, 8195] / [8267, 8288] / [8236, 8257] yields -0.3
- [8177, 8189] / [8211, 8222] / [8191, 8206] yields -0.1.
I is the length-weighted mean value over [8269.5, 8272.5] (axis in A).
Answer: 9.79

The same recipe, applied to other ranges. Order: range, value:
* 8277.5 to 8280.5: 9.15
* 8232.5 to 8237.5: 8.07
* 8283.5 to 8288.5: 9.74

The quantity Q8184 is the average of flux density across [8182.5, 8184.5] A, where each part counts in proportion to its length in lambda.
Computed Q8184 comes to 8.1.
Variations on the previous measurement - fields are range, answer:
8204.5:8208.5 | 8.76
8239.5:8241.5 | 9.43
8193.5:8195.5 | 7.87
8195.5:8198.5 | 9.81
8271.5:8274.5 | 8.48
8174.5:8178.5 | 9.29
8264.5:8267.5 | 9.32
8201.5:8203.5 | 9.43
